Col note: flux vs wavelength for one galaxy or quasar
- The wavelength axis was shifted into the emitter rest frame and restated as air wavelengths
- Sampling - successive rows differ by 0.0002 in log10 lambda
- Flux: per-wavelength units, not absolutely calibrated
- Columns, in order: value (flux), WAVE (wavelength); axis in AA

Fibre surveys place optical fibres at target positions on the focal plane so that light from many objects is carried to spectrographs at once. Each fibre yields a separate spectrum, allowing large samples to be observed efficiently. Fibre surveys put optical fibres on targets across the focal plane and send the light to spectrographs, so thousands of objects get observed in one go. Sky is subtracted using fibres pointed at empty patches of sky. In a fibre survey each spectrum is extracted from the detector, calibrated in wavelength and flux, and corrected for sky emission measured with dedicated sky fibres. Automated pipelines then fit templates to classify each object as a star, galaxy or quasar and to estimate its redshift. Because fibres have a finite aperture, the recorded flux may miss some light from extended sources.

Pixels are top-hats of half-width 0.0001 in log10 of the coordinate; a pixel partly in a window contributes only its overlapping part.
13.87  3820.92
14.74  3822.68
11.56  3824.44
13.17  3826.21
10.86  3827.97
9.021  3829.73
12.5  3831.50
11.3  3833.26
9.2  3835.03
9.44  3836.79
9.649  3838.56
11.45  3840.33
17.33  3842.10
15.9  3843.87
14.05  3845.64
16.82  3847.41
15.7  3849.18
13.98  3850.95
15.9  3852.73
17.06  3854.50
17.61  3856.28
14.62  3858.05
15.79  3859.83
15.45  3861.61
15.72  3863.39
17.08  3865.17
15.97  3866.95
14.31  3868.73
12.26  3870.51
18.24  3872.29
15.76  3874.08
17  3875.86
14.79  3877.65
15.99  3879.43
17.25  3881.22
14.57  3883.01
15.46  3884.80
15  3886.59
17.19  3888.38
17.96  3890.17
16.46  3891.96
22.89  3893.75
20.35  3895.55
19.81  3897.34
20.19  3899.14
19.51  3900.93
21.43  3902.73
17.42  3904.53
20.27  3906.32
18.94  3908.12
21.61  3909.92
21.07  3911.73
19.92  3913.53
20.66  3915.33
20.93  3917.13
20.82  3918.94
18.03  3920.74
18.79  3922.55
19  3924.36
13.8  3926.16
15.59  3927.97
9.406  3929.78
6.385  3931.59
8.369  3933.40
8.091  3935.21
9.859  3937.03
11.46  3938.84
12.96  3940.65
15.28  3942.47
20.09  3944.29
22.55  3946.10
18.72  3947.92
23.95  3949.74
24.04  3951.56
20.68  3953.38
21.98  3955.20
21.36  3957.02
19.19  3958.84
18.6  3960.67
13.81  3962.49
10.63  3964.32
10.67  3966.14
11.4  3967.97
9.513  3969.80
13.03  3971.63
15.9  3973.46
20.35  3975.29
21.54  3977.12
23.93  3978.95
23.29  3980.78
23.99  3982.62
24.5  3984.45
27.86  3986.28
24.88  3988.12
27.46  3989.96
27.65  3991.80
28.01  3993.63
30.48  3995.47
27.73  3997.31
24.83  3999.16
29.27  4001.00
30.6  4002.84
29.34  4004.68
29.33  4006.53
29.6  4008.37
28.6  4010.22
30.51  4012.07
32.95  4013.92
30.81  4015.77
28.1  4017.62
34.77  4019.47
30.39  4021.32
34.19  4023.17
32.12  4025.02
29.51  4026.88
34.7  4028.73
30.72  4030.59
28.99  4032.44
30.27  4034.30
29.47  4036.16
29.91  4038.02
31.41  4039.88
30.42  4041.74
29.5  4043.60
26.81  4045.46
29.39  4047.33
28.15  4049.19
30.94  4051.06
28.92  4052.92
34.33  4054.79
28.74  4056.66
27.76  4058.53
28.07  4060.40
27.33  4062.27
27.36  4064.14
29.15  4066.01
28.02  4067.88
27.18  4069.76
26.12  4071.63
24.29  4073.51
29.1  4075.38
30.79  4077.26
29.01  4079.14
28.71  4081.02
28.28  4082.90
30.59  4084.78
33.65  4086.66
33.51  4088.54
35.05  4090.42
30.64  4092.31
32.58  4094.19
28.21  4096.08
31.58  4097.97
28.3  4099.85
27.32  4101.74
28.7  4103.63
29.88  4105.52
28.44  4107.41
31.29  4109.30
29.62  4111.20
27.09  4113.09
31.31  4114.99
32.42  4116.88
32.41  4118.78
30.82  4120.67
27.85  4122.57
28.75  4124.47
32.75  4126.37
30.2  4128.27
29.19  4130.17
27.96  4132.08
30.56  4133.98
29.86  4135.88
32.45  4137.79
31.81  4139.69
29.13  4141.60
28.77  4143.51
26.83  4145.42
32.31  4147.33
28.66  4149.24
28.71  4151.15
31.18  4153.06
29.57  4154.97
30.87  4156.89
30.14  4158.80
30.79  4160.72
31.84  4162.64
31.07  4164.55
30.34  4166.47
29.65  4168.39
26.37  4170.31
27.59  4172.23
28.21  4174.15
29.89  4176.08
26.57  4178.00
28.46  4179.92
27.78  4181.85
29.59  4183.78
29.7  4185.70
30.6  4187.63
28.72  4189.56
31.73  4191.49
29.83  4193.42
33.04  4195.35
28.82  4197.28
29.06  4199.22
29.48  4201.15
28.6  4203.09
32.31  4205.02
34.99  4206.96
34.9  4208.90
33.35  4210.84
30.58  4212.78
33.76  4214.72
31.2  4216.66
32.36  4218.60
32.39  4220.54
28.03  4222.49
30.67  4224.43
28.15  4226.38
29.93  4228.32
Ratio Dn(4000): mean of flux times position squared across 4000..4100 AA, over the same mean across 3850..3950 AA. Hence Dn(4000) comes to 1.93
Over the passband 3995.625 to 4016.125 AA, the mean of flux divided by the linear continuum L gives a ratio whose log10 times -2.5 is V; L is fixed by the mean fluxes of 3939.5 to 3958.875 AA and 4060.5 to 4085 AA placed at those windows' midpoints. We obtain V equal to -0.23 mag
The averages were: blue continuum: 20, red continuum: 28.1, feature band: 29.4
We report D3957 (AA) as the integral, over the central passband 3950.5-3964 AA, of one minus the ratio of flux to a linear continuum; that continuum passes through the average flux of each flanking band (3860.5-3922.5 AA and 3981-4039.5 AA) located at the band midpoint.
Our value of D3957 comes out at 2.6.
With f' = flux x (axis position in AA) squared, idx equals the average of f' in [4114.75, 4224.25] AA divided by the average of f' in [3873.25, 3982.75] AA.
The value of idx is 1.97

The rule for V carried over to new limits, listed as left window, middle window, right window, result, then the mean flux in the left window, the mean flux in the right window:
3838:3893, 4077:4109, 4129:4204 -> -0.16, 15.6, 29.6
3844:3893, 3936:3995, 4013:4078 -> 0.21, 15.9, 29.7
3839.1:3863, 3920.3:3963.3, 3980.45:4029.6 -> 0.40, 15.4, 29.2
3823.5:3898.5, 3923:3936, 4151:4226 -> 0.47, 15.1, 30.3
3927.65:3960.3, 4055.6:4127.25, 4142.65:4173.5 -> -0.16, 16.2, 29.7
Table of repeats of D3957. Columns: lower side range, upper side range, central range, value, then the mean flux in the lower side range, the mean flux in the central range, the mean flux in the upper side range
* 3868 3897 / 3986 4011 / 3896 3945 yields 8.4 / 16.7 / 16.7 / 28.3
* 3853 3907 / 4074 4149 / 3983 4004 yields -3.6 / 17.1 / 27.5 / 30.1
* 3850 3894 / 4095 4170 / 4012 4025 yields -4.3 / 16.1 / 31.8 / 29.9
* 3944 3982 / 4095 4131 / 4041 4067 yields -3.9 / 18.4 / 29.1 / 29.8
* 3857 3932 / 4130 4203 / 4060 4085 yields -2.6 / 17.3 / 28.1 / 29.7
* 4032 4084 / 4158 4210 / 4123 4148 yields -0.3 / 28.9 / 30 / 30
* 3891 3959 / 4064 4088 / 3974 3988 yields -1.0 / 17.9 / 23.5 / 28.8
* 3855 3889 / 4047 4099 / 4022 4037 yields -2.6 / 15.8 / 31.2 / 29.6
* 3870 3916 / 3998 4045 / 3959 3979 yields 8.1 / 18.2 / 15.2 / 30.4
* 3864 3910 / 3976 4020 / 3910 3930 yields 2.0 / 17.5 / 18.4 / 27.8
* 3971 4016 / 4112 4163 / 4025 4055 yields -2.9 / 26.3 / 30.2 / 30.1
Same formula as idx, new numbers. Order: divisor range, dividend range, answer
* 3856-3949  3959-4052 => 1.66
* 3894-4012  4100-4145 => 1.61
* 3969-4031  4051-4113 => 1.13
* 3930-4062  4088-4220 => 1.34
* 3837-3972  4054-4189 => 2.01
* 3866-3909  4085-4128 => 1.95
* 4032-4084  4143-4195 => 1.08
